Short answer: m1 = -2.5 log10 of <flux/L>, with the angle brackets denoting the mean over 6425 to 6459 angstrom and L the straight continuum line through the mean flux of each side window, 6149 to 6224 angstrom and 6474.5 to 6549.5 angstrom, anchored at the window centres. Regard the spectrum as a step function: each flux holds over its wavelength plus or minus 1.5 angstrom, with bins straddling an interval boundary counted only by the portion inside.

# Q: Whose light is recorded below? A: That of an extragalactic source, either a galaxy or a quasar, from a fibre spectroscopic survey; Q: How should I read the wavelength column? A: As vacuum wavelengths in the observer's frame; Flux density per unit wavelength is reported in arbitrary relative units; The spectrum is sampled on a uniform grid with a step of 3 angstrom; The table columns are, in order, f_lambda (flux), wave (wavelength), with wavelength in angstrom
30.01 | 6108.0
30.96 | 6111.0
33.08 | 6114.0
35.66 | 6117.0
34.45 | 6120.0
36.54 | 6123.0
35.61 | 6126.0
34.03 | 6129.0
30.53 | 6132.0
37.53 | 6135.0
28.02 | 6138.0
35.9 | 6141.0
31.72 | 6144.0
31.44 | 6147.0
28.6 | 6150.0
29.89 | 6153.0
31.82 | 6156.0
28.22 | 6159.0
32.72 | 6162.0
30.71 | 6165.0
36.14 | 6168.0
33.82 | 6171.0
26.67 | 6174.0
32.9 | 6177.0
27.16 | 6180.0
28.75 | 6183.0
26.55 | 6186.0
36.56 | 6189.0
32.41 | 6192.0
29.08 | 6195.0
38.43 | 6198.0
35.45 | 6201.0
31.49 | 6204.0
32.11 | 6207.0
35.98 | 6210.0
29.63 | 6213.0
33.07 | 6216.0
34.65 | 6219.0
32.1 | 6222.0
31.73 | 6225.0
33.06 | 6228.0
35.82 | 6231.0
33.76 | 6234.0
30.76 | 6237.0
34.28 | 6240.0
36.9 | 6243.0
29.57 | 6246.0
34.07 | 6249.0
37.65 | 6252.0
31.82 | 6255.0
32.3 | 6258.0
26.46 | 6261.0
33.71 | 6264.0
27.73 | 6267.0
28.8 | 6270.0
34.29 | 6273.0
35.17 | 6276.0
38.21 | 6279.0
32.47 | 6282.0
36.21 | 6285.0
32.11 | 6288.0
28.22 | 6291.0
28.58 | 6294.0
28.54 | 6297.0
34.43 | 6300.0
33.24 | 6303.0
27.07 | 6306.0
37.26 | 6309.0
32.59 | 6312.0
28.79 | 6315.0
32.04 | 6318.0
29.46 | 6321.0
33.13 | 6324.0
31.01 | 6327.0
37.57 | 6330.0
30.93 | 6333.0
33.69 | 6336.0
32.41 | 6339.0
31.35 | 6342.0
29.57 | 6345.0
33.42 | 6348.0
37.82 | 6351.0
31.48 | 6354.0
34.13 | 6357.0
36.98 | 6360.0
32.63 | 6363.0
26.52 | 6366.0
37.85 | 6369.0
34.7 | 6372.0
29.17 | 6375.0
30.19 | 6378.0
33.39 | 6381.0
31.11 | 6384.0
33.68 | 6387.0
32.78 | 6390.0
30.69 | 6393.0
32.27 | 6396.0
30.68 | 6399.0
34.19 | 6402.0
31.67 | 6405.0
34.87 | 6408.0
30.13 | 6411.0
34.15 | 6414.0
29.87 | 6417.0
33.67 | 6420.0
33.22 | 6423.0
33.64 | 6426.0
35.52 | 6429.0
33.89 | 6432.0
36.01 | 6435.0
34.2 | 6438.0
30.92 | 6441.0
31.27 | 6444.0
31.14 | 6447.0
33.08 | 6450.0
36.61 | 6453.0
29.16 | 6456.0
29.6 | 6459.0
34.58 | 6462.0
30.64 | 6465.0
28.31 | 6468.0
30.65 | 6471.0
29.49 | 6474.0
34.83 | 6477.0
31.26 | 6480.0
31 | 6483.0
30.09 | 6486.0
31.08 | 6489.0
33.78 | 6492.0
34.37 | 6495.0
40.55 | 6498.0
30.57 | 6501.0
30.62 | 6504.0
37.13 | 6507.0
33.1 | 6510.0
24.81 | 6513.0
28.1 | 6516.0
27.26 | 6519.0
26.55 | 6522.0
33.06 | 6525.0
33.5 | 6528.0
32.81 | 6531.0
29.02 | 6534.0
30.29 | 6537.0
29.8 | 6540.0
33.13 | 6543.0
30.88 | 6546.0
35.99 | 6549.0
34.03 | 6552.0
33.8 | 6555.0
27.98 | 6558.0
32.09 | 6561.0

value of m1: -0.05 mag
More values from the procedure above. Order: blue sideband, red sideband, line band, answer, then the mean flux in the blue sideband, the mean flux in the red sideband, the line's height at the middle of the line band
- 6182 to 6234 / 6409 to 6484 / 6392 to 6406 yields 0.02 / 32.8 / 32.3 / 32.4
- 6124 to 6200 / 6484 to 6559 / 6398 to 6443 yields -0.05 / 31.9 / 31.7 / 31.8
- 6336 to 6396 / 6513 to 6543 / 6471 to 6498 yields -0.06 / 32.6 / 29.9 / 30.7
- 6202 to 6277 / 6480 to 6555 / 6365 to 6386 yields 0.01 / 32.7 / 31.8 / 32.2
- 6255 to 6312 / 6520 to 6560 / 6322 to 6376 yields -0.04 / 31.9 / 31.6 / 31.8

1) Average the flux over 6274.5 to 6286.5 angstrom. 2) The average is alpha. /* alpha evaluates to 35.5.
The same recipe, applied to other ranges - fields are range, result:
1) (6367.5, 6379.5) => 33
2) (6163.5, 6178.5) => 32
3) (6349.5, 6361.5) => 35.1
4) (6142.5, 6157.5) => 30.7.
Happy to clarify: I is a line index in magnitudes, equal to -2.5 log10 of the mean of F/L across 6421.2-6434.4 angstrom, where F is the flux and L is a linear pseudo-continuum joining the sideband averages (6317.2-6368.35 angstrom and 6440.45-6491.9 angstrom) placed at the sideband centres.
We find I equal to -0.08 mag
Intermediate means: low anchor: 32.7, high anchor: 31.5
